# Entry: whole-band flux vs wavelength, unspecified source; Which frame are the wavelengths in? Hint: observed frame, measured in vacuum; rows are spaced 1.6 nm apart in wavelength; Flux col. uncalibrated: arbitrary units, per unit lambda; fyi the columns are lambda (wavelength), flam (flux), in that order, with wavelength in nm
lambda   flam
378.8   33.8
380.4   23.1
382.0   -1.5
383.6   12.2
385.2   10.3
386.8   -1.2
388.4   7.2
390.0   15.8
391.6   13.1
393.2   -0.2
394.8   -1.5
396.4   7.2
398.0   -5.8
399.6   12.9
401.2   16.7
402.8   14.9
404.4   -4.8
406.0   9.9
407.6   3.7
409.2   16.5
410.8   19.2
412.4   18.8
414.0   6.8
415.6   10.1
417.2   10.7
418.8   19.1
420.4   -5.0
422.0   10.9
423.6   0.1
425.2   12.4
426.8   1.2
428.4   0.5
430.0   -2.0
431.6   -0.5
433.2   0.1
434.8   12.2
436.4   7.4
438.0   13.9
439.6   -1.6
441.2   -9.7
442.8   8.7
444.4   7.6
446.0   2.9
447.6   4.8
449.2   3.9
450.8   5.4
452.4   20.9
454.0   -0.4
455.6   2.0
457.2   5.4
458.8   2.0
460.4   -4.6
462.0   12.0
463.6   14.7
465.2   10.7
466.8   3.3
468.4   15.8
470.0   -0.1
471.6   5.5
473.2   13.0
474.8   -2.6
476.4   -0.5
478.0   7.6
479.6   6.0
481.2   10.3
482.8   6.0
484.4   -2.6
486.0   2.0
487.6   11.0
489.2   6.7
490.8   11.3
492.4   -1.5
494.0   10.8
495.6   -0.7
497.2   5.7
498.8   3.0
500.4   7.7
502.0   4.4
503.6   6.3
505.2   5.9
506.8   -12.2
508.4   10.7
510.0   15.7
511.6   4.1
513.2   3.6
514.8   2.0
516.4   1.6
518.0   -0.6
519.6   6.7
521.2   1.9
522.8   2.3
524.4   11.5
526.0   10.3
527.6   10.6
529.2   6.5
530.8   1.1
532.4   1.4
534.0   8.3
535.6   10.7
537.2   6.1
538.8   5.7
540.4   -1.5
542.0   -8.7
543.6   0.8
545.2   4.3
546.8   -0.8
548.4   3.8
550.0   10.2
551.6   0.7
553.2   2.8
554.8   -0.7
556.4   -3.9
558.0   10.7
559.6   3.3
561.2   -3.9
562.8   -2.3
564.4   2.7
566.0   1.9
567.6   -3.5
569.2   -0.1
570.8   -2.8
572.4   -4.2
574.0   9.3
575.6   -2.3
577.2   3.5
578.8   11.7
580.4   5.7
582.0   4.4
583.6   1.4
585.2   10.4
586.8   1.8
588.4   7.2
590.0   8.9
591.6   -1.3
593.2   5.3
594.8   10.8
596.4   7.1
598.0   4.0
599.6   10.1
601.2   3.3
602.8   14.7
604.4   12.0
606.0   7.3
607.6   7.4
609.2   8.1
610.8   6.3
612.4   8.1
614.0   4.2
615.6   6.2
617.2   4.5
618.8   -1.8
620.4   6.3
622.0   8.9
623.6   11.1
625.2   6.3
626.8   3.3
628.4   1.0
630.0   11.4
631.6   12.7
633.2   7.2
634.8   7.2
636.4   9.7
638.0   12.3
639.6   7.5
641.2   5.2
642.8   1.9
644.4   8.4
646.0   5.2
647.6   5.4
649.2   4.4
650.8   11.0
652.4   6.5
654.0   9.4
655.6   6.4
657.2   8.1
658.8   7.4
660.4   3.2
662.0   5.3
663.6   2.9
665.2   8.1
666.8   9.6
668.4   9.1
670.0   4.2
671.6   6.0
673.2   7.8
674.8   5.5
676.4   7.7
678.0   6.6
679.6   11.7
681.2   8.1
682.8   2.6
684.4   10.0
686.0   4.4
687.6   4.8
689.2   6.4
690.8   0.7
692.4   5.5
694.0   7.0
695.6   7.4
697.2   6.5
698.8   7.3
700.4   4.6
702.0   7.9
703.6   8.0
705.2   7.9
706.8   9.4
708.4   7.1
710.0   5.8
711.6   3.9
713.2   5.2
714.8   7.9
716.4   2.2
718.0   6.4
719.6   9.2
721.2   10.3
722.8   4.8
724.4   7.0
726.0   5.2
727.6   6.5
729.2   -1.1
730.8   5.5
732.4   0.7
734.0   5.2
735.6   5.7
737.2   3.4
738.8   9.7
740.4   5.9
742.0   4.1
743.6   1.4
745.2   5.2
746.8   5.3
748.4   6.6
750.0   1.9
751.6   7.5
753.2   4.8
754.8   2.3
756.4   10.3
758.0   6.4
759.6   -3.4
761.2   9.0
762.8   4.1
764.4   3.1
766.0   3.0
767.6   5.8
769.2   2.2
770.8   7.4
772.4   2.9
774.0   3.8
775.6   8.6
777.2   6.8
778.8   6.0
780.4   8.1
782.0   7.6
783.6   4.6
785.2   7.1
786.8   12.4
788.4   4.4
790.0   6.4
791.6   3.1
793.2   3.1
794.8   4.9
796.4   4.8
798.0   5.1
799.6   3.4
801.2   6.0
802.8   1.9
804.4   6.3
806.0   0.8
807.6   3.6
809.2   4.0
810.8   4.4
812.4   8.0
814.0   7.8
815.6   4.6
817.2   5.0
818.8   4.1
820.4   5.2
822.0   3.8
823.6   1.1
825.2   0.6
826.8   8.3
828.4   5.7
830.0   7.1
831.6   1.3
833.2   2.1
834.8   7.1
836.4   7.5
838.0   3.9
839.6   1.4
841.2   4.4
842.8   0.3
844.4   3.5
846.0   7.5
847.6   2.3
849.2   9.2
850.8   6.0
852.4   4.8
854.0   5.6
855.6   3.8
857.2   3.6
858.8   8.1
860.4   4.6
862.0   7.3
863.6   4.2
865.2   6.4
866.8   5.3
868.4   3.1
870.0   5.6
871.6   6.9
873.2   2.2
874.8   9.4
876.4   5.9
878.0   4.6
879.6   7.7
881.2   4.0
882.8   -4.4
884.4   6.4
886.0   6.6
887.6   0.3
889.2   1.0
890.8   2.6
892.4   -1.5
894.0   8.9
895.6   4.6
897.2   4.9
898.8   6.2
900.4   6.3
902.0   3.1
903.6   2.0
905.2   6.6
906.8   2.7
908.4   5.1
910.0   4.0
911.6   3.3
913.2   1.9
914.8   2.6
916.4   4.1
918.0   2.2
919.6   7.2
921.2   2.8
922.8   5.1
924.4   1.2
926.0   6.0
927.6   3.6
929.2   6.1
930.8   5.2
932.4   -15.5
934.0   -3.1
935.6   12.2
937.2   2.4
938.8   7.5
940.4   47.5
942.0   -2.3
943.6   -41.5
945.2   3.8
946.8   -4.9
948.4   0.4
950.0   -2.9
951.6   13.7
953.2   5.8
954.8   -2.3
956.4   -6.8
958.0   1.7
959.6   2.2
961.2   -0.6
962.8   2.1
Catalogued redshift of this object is 1.52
